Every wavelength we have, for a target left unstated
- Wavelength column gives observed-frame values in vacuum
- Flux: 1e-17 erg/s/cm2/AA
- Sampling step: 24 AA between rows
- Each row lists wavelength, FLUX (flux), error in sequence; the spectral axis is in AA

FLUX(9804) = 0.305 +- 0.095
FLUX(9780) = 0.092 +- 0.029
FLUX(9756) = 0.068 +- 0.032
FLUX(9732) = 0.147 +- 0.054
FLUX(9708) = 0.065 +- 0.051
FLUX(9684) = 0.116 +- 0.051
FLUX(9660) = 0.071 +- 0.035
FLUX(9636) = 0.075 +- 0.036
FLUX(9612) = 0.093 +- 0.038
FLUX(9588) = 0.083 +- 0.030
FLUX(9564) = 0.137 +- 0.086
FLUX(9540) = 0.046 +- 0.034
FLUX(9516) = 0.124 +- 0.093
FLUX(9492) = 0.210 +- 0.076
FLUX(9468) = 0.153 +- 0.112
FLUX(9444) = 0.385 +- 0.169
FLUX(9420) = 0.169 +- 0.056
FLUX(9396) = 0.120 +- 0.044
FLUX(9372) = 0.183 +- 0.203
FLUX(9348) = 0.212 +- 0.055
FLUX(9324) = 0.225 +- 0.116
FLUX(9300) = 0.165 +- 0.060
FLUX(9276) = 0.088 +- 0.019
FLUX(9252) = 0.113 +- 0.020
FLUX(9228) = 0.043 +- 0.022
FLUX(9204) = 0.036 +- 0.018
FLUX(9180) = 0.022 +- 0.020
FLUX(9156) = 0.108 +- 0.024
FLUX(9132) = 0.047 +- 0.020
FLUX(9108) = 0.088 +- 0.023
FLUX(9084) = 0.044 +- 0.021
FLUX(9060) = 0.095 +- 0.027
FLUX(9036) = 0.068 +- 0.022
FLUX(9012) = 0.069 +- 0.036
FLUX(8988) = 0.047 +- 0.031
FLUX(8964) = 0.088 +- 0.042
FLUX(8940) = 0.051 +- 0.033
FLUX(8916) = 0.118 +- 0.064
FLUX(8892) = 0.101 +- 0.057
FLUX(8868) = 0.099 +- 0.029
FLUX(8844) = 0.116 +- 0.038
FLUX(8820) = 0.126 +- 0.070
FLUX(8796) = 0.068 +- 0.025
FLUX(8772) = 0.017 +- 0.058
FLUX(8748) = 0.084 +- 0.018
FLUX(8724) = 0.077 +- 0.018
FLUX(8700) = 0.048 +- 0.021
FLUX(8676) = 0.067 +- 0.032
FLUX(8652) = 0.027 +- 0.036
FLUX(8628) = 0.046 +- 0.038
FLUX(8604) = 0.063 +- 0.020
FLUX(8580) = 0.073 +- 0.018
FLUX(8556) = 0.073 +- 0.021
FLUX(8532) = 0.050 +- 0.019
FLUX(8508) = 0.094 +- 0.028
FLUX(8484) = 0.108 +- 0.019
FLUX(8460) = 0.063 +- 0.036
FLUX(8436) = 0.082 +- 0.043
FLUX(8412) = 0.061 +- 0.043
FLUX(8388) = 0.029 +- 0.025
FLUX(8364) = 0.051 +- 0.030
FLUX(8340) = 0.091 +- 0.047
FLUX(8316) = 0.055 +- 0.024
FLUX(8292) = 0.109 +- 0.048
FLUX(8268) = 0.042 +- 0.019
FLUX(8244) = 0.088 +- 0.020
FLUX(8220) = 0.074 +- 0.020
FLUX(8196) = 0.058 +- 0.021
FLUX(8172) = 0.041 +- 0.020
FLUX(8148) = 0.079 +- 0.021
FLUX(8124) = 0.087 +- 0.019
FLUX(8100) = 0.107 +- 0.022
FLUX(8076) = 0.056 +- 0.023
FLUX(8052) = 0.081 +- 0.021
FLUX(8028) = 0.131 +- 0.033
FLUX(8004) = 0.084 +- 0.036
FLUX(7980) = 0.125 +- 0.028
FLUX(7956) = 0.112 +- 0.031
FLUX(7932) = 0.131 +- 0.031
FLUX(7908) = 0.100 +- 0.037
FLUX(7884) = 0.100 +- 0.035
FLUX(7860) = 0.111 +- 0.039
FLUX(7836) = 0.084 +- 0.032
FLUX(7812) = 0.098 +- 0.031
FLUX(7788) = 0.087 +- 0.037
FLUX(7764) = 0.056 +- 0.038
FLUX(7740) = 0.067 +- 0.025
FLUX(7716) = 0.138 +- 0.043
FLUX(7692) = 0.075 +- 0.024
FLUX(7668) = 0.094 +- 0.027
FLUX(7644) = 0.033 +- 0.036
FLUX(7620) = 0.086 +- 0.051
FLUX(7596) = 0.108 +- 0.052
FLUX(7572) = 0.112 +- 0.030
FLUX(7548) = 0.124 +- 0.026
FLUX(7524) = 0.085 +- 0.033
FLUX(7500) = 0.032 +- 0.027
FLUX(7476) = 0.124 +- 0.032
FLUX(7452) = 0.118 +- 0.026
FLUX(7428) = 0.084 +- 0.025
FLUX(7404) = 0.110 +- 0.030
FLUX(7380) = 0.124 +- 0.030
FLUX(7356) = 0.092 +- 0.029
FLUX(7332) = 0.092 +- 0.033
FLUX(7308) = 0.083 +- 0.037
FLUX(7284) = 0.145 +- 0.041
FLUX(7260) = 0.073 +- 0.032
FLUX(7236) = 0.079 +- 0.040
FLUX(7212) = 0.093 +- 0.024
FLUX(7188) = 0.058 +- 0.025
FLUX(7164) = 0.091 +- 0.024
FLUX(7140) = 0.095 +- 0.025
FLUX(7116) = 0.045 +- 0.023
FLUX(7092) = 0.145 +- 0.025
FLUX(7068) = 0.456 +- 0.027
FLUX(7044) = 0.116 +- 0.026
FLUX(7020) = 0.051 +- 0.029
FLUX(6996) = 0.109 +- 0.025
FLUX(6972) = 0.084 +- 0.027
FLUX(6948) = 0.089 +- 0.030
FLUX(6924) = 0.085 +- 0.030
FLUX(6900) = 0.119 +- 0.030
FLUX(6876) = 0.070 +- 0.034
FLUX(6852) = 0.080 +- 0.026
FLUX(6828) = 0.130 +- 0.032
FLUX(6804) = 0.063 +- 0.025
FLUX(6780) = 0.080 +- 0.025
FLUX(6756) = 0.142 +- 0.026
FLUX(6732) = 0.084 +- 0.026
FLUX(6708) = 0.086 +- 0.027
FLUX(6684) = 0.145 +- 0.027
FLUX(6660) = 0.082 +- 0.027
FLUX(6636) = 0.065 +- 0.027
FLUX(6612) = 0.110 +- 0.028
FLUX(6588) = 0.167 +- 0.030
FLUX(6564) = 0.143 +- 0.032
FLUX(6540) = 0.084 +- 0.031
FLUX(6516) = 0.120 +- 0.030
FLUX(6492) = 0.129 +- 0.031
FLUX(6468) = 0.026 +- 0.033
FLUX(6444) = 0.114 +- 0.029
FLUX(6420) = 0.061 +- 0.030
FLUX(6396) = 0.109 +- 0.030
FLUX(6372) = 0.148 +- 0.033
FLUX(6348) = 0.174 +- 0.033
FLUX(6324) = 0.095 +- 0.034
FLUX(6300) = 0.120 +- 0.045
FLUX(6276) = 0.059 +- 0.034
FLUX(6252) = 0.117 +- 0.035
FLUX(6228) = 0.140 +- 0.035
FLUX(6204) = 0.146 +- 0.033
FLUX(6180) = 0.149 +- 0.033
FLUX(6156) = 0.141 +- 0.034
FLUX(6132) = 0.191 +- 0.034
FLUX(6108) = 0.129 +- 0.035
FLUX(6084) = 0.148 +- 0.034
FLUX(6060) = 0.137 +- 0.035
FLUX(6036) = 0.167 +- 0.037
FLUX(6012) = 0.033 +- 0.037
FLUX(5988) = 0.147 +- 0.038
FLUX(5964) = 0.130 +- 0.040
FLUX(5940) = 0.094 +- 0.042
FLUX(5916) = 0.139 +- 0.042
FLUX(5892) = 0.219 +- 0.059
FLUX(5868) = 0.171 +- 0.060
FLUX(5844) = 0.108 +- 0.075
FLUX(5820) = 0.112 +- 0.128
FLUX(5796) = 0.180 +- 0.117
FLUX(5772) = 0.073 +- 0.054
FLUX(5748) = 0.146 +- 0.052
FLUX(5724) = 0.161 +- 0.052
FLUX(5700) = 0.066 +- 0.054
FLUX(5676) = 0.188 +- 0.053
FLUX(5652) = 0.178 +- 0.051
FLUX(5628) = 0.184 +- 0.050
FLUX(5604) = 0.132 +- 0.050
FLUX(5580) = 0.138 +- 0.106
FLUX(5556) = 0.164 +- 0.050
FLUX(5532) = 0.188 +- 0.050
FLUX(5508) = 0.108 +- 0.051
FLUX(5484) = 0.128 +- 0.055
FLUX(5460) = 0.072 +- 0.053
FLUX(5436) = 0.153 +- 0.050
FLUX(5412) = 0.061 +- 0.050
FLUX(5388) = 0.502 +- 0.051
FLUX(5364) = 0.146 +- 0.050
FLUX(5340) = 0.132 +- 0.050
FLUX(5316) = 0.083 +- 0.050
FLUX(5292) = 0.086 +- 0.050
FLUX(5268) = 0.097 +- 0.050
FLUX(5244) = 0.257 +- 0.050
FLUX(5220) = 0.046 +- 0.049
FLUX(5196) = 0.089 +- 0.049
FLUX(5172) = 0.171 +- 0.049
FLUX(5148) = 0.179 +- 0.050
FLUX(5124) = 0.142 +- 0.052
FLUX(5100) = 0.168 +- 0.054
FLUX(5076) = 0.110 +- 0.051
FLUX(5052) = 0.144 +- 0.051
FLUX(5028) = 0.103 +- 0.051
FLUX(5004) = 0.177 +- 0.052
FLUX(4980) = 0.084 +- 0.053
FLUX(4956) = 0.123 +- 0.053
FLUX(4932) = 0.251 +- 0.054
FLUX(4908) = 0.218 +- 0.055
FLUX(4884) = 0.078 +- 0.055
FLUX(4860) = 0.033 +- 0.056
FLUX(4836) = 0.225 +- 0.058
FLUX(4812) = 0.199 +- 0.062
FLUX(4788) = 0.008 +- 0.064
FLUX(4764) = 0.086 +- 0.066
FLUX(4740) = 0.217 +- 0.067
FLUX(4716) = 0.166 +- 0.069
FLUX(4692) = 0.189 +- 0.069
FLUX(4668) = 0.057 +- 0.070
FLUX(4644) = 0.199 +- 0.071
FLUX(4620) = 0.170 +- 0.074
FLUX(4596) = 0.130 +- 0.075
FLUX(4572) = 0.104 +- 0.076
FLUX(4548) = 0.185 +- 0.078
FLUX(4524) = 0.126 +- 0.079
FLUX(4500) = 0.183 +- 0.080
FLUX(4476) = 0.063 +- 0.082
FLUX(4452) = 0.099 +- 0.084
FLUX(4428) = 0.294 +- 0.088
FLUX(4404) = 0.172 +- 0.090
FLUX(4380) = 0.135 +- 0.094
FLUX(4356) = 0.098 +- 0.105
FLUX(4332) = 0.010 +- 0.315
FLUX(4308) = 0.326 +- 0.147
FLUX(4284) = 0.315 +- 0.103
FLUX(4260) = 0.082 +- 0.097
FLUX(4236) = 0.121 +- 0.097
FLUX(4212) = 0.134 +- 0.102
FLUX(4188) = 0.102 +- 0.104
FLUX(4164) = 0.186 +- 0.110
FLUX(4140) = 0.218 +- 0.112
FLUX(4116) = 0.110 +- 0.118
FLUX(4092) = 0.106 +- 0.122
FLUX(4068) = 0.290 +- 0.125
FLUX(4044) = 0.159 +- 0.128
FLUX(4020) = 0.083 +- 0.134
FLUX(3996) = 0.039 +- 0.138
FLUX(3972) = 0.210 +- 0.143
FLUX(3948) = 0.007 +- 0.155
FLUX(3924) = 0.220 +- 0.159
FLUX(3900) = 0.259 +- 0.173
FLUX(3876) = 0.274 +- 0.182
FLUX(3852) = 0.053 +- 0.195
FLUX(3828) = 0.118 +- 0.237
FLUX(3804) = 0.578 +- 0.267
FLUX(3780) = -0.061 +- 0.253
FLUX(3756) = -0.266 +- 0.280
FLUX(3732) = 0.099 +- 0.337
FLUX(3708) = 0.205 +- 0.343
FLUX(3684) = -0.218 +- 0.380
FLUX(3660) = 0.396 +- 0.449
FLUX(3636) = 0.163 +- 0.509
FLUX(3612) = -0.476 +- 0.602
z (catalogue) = 0.077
